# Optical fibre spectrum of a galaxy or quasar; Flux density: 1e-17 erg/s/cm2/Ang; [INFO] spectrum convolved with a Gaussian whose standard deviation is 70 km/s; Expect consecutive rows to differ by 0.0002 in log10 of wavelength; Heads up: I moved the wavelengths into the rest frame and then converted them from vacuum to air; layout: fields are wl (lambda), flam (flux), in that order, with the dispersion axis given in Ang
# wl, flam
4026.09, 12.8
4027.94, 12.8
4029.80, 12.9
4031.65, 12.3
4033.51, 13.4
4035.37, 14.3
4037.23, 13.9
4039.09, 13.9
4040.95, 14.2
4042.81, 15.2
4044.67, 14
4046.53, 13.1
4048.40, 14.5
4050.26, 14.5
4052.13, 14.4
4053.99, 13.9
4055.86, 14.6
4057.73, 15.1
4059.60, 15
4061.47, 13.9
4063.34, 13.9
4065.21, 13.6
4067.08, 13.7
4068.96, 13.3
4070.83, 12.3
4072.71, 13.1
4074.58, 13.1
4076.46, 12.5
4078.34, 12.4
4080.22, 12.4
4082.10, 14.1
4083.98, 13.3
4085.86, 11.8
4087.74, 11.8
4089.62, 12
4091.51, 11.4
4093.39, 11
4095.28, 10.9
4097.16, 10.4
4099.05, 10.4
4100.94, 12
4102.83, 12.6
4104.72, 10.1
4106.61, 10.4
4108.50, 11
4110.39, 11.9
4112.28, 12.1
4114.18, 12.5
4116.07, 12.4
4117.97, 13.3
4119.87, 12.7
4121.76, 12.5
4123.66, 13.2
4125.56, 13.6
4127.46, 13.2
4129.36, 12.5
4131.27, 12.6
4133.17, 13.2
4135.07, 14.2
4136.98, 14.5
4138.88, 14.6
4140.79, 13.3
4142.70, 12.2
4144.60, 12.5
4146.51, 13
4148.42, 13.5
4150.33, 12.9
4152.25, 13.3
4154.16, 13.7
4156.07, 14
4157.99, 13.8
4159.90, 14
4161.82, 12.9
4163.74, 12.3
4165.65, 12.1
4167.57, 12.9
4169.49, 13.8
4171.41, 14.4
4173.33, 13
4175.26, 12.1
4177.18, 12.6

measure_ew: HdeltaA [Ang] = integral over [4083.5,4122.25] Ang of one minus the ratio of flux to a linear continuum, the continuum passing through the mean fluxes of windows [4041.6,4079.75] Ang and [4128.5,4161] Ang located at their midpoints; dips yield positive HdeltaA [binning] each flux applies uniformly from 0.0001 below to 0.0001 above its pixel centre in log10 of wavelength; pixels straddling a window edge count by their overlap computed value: 5.36 Ang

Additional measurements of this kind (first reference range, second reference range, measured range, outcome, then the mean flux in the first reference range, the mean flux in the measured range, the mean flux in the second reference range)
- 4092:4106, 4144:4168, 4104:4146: -2.3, 11.1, 12.7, 13.2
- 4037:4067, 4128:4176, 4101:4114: 2.1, 14.2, 11.5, 13.3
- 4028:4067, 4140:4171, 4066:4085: 1.0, 14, 13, 13.2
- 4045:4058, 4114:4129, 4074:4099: 2.9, 14.2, 12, 12.9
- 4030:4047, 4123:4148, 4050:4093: 1.2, 13.8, 13.3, 13.3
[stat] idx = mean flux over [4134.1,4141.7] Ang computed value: 14.2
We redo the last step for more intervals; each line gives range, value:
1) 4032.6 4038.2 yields 13.9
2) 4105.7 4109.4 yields 10.7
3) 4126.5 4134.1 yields 12.9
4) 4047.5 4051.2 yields 14.5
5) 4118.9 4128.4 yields 13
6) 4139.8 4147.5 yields 12.8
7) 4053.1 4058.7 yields 14.5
